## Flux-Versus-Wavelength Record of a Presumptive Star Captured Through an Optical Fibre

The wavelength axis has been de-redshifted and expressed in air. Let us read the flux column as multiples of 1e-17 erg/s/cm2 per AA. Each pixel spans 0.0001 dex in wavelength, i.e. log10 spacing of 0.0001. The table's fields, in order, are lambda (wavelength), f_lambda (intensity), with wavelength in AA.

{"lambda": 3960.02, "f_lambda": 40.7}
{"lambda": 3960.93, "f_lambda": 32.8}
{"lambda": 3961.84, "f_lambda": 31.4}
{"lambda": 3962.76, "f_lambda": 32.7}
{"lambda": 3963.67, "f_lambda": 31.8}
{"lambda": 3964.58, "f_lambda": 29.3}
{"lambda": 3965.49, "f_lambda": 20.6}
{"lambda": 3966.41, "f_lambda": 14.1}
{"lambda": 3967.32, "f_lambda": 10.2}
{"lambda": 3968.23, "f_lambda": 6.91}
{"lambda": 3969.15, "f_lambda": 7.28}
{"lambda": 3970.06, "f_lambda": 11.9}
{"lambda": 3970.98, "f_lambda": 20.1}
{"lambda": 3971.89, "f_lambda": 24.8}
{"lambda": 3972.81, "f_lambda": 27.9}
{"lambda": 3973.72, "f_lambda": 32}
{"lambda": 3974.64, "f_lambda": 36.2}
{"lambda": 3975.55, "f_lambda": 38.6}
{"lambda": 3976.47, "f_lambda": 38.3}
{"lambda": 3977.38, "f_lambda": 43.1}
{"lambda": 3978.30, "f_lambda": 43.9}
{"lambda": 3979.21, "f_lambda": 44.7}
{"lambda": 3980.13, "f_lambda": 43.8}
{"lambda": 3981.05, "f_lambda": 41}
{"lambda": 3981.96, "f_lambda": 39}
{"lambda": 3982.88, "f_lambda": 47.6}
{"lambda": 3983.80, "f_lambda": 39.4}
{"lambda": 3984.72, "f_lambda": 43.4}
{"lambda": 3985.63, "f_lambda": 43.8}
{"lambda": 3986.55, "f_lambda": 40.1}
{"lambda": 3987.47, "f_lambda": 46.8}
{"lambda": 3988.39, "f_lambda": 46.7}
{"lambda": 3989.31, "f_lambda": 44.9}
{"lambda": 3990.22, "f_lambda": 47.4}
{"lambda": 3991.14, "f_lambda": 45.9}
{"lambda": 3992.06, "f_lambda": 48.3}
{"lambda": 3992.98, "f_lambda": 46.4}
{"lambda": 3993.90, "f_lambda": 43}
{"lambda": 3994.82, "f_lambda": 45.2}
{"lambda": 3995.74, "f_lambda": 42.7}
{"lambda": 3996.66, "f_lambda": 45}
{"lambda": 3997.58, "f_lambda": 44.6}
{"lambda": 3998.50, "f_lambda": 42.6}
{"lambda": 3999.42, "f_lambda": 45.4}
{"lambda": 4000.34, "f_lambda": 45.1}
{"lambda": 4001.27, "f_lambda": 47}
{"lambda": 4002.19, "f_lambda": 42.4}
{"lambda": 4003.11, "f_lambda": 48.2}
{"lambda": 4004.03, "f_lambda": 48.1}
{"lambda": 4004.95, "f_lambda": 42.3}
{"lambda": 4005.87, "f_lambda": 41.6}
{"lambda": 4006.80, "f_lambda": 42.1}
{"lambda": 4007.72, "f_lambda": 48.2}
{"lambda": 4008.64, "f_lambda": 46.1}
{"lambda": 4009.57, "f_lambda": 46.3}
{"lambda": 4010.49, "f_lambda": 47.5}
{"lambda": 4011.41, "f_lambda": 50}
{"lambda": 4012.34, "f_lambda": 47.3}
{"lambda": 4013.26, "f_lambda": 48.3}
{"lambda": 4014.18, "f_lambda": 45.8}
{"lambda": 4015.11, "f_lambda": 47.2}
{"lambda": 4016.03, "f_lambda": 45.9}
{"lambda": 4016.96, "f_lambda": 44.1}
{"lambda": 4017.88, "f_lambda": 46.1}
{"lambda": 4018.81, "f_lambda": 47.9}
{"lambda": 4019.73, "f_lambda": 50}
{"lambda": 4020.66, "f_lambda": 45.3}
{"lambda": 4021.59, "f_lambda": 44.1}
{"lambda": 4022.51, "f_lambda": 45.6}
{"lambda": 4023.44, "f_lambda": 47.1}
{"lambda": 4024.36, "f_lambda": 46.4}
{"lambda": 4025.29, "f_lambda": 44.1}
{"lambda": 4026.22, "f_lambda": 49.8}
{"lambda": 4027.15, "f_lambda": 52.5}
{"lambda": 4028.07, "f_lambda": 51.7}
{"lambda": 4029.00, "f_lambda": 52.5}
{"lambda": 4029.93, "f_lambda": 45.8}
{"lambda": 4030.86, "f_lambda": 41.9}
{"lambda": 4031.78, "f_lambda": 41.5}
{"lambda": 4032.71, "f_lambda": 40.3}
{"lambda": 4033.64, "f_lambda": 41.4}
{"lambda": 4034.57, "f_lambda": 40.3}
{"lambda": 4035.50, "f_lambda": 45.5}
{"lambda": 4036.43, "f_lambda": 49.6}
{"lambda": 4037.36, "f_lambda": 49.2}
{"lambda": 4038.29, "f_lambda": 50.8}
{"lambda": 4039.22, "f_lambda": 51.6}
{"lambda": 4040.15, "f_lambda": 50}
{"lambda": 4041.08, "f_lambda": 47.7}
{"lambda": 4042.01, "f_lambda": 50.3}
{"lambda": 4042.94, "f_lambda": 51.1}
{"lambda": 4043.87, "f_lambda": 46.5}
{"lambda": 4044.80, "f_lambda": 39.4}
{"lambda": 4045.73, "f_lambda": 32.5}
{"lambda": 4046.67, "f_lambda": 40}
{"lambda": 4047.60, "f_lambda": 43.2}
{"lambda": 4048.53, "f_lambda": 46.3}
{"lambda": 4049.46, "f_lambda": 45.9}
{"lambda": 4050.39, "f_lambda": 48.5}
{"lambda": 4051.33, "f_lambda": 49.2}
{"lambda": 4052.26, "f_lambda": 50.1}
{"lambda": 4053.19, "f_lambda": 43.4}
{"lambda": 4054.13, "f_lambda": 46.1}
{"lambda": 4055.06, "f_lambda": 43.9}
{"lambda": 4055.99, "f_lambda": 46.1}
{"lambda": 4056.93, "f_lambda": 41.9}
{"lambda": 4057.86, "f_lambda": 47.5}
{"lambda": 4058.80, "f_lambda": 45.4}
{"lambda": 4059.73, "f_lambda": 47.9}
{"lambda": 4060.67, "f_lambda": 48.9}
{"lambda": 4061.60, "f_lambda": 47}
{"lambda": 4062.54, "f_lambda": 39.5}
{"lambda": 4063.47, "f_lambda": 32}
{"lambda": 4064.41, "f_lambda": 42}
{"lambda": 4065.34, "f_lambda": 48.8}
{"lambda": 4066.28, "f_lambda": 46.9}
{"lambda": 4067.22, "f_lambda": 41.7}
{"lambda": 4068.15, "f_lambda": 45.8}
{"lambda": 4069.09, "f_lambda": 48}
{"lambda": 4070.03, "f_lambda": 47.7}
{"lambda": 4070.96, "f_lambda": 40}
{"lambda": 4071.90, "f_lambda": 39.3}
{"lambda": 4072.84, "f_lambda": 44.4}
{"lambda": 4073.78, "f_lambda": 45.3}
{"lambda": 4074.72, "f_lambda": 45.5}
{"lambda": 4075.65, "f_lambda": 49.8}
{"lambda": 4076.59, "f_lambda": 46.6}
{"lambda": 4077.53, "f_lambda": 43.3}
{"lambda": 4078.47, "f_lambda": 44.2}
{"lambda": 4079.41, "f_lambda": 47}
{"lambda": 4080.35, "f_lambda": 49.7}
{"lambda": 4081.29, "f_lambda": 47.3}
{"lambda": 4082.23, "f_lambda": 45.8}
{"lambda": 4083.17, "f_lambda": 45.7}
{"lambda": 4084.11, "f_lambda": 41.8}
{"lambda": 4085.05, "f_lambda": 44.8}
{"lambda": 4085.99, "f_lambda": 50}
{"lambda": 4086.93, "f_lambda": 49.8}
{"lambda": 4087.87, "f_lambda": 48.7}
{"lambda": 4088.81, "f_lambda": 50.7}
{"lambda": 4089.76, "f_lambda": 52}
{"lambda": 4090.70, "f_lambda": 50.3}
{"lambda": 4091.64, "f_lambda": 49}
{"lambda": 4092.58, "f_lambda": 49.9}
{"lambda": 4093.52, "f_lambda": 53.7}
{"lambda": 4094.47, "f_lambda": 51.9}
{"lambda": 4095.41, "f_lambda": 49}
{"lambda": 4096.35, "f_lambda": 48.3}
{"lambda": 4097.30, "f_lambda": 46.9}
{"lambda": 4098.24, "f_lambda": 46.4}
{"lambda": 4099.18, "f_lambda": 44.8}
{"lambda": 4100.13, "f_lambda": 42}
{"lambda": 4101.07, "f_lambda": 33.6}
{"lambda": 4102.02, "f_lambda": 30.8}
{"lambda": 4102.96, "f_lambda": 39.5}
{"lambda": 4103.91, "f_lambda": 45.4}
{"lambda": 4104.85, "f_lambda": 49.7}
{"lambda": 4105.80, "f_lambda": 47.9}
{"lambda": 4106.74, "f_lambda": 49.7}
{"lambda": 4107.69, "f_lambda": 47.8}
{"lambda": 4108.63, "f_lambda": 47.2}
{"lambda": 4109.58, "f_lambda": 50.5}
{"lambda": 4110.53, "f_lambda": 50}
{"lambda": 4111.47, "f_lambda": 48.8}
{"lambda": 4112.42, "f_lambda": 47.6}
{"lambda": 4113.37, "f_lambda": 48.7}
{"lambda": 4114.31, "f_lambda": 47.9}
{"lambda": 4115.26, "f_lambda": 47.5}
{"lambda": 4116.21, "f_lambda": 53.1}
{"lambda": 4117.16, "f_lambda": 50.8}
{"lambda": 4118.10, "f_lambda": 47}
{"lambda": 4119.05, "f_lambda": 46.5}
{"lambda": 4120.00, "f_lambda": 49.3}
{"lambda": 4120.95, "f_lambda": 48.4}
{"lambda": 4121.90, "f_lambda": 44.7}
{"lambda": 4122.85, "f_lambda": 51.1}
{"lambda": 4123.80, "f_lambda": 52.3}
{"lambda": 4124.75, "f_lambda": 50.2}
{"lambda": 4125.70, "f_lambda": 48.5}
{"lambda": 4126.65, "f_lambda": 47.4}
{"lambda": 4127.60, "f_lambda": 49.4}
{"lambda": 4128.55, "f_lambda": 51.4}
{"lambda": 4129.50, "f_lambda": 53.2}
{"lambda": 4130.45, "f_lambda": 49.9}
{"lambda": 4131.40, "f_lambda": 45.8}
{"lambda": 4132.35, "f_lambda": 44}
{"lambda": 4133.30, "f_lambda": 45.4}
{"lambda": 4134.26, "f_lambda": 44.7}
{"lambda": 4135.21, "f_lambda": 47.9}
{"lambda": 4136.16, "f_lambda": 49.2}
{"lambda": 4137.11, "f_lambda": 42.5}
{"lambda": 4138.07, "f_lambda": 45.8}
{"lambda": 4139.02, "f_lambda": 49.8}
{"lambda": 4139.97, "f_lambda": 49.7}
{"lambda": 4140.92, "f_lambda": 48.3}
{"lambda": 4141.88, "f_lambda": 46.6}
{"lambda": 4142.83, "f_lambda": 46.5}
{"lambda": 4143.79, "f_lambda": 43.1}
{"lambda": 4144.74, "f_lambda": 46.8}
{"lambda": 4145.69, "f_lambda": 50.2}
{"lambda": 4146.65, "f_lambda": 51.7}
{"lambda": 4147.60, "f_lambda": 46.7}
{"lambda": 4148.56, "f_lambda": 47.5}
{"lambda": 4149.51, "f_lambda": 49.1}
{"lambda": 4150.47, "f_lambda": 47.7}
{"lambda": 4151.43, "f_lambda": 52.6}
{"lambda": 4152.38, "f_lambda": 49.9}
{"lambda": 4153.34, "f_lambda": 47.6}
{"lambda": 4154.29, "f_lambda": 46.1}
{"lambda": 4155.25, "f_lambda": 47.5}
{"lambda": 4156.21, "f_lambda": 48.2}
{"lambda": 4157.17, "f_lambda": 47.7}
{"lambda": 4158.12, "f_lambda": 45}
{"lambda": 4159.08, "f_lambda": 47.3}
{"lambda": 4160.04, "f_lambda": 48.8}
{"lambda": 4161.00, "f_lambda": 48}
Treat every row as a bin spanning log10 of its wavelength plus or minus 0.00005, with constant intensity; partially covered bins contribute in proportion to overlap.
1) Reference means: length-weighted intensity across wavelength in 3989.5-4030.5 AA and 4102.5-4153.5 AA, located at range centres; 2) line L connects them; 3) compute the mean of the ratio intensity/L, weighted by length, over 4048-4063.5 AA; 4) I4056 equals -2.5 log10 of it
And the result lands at 0.03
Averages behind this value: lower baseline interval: 46.3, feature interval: 45.6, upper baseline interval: 48.2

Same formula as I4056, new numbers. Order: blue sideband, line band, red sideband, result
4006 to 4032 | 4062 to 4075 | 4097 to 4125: 0.08 mag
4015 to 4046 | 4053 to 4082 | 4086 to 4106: 0.04 mag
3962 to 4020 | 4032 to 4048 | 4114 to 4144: -0.06 mag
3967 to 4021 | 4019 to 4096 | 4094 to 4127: -0.04 mag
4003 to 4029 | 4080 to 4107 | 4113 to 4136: 0.03 mag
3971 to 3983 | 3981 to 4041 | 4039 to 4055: -0.11 mag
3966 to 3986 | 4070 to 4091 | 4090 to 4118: -0.05 mag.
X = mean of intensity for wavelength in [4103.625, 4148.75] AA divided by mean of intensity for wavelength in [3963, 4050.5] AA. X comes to 1.1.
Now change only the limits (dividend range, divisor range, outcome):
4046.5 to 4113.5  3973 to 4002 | 1.07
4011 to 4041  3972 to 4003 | 1.10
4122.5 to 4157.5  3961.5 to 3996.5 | 1.36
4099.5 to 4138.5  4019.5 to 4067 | 1.03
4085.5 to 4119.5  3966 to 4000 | 1.28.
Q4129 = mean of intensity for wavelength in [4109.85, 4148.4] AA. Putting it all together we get 48.2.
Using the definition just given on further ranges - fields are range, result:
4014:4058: 46.1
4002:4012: 45.8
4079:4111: 47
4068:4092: 46.6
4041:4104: 45.5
